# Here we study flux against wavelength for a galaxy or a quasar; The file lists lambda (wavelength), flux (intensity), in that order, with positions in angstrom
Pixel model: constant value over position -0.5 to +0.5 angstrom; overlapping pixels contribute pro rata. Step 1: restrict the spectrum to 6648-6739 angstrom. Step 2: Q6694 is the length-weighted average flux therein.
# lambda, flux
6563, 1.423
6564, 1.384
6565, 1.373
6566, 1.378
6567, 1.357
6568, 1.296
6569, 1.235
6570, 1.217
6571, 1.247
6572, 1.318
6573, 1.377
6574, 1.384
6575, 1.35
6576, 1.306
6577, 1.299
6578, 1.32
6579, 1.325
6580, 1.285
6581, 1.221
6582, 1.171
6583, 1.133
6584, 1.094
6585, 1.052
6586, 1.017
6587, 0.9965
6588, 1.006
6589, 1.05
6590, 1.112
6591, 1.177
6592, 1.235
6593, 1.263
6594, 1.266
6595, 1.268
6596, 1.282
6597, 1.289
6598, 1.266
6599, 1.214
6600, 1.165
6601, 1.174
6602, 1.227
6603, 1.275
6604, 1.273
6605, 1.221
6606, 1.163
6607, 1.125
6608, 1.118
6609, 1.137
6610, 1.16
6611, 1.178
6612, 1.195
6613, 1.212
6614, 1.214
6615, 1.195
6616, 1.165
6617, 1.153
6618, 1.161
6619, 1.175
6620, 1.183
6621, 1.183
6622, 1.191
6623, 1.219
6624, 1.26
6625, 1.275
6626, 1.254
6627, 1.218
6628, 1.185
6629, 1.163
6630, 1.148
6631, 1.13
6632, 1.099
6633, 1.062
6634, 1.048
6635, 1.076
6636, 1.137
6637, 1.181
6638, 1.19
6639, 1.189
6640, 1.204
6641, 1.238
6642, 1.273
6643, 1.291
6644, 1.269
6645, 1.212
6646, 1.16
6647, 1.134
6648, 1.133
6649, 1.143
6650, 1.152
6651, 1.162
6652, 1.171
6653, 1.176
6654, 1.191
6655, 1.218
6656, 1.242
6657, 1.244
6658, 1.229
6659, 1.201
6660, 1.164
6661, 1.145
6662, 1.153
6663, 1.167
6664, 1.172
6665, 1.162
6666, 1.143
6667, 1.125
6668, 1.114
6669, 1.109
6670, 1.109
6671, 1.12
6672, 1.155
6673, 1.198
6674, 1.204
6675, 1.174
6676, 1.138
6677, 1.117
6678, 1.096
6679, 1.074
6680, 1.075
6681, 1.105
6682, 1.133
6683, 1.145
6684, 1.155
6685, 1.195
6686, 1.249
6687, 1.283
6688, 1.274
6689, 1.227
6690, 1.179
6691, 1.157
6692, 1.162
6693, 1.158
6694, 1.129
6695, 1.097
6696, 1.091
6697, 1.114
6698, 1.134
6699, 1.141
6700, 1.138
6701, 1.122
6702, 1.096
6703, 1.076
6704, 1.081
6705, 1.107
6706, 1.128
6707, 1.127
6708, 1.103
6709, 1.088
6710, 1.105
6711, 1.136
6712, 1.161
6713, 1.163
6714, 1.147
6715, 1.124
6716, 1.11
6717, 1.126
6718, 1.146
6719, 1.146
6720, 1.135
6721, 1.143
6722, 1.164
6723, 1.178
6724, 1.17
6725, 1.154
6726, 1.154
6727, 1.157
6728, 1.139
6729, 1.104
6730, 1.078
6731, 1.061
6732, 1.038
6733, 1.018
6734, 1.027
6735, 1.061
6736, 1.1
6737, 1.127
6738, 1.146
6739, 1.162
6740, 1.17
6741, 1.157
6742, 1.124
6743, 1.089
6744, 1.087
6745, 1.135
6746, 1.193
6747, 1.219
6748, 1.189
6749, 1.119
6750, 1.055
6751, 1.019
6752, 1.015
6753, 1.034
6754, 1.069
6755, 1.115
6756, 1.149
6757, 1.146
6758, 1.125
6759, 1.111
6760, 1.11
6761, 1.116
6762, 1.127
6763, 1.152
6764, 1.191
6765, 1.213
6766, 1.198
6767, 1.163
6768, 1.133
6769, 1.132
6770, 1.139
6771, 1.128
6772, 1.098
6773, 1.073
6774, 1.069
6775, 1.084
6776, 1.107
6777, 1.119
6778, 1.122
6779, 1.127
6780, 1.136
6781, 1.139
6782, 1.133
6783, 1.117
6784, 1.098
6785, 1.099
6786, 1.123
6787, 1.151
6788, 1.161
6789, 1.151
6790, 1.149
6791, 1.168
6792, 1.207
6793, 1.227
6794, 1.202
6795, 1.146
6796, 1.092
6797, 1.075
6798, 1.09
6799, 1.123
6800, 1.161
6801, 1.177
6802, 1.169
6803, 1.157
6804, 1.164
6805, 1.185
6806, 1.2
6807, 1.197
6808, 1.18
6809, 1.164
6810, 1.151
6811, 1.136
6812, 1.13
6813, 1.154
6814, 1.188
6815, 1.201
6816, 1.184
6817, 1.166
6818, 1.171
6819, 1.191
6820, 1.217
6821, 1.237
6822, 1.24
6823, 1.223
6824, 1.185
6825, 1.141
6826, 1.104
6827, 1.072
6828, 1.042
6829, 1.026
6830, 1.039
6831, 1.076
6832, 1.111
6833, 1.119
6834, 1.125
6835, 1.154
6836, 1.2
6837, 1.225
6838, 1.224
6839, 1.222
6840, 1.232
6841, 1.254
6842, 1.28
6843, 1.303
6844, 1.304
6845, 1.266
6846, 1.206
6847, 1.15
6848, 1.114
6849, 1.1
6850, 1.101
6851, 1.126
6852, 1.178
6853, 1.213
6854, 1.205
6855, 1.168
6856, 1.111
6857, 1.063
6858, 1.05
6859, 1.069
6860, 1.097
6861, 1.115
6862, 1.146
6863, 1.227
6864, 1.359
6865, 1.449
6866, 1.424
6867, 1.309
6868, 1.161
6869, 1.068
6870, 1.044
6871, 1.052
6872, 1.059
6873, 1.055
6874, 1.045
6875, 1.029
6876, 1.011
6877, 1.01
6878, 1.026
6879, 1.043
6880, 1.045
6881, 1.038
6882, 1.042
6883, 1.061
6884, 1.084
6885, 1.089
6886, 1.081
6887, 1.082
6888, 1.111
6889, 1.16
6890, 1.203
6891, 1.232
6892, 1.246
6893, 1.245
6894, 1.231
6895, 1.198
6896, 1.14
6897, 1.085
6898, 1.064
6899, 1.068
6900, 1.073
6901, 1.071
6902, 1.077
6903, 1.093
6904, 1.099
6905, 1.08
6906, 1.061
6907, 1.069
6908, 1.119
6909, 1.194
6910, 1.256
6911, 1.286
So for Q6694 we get 1.14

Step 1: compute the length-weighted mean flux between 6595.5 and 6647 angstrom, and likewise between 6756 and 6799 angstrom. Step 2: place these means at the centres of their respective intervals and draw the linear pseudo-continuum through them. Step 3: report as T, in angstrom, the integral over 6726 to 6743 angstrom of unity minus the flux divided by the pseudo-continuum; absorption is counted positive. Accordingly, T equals 0.7 angstrom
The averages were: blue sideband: 1.19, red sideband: 1.13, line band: 1.11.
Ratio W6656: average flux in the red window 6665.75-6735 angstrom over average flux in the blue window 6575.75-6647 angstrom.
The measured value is 1.0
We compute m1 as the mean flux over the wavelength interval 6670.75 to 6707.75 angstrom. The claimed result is 1.14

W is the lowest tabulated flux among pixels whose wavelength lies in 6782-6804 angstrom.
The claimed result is 1.075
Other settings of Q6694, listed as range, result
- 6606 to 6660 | 1.18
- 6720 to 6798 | 1.13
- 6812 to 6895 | 1.15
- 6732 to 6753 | 1.11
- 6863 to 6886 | 1.12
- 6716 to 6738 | 1.12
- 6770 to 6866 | 1.16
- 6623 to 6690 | 1.17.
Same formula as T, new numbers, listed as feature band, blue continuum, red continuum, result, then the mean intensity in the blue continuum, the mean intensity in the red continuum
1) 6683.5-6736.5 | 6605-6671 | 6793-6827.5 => 1.69 angstrom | 1.17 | 1.16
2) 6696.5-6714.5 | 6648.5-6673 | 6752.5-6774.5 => 0.45 angstrom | 1.17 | 1.13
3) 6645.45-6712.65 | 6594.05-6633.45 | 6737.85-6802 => 1.04 angstrom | 1.2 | 1.13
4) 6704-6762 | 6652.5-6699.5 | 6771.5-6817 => 1.71 angstrom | 1.16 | 1.14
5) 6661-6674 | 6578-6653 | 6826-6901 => 0.29 angstrom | 1.18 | 1.14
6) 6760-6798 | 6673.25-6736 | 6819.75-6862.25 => 0.36 angstrom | 1.13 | 1.16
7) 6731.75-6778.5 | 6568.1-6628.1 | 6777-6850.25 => 2.26 angstrom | 1.21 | 1.16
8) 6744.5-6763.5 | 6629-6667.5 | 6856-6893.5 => 0.57 angstrom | 1.17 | 1.12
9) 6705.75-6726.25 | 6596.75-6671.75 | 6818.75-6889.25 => 0.50 angstrom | 1.18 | 1.14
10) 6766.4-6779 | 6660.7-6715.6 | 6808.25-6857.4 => 0.45 angstrom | 1.14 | 1.17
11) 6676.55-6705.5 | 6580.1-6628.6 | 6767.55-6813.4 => 0.53 angstrom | 1.18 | 1.14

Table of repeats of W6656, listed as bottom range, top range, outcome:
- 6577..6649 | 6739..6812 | 0.96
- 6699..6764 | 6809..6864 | 1.04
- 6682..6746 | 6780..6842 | 1.02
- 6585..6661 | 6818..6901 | 0.97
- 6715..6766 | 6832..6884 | 1.02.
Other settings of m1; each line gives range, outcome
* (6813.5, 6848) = 1.18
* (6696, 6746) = 1.12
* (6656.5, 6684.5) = 1.15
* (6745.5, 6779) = 1.12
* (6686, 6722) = 1.14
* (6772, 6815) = 1.14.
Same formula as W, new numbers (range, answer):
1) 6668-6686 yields 1.074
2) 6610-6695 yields 1.048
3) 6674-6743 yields 1.018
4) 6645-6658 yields 1.133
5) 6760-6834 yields 1.026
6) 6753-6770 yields 1.034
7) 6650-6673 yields 1.109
